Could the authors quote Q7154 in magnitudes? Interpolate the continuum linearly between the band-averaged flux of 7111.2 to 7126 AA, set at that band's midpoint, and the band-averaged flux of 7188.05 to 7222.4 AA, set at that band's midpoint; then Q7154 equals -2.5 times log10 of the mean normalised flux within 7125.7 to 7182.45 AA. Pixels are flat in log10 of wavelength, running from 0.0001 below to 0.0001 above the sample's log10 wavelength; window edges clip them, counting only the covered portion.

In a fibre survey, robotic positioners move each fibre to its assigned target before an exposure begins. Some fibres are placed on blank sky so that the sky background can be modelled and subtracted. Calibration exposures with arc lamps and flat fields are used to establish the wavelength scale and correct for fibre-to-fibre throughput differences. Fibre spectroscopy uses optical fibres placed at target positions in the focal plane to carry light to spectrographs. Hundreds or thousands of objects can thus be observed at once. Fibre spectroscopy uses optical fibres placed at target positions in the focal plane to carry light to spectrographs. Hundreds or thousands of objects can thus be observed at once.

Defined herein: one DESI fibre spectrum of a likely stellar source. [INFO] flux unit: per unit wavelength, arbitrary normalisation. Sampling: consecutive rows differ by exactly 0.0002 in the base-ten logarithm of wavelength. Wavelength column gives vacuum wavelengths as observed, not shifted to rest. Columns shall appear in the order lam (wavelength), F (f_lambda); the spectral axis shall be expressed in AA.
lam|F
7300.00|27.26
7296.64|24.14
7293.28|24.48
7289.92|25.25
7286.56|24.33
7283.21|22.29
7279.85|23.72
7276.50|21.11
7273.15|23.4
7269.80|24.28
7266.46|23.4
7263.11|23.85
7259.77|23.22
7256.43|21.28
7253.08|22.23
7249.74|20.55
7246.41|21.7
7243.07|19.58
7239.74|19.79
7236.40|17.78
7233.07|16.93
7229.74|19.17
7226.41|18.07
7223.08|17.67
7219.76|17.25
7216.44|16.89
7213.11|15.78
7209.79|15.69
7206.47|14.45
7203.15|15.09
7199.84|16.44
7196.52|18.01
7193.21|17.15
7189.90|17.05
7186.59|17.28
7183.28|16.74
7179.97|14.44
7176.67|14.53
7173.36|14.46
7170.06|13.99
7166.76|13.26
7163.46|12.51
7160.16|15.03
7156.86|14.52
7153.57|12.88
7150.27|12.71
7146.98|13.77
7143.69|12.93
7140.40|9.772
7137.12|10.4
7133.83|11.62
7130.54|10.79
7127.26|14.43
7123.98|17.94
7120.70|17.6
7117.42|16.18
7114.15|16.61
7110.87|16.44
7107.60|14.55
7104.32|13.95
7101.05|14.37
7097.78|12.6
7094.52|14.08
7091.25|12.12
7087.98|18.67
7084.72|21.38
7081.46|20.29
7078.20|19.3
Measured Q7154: 0.265 mag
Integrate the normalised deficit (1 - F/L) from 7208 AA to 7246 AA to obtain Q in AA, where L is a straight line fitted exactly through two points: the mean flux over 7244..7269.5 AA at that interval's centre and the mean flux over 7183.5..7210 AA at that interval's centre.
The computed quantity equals 3.2 AA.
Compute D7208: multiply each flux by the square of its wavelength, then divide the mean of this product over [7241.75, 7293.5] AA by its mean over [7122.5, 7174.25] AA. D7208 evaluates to 1.79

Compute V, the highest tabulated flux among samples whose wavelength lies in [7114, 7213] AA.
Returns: 18.01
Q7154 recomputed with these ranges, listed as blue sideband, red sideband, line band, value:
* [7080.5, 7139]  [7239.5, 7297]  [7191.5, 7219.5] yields 0.211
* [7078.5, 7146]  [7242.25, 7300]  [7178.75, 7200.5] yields 0.128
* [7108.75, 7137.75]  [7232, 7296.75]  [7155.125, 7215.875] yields 0.174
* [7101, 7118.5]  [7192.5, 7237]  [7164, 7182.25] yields 0.155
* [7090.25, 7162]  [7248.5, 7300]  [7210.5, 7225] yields 0.172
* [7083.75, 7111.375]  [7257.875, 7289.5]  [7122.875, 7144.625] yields 0.329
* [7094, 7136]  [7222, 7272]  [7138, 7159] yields 0.263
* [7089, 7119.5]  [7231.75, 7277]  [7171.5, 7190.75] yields 0.158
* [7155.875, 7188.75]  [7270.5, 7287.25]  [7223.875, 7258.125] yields 0.022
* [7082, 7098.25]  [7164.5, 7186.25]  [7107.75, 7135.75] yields 0.042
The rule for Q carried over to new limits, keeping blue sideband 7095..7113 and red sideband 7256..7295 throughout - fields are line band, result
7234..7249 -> 1.42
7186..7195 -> 0.86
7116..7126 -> -1.20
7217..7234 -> 2.47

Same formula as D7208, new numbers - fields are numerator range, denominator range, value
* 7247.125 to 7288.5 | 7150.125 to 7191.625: 1.60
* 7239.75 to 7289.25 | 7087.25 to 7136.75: 1.60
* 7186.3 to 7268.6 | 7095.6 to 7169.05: 1.39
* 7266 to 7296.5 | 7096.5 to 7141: 1.74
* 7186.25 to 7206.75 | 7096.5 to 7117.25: 1.14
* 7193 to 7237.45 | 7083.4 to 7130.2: 1.11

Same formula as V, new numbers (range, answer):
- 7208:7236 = 19.17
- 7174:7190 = 17.28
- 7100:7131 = 17.94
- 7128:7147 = 13.77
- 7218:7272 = 24.28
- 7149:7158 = 14.52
